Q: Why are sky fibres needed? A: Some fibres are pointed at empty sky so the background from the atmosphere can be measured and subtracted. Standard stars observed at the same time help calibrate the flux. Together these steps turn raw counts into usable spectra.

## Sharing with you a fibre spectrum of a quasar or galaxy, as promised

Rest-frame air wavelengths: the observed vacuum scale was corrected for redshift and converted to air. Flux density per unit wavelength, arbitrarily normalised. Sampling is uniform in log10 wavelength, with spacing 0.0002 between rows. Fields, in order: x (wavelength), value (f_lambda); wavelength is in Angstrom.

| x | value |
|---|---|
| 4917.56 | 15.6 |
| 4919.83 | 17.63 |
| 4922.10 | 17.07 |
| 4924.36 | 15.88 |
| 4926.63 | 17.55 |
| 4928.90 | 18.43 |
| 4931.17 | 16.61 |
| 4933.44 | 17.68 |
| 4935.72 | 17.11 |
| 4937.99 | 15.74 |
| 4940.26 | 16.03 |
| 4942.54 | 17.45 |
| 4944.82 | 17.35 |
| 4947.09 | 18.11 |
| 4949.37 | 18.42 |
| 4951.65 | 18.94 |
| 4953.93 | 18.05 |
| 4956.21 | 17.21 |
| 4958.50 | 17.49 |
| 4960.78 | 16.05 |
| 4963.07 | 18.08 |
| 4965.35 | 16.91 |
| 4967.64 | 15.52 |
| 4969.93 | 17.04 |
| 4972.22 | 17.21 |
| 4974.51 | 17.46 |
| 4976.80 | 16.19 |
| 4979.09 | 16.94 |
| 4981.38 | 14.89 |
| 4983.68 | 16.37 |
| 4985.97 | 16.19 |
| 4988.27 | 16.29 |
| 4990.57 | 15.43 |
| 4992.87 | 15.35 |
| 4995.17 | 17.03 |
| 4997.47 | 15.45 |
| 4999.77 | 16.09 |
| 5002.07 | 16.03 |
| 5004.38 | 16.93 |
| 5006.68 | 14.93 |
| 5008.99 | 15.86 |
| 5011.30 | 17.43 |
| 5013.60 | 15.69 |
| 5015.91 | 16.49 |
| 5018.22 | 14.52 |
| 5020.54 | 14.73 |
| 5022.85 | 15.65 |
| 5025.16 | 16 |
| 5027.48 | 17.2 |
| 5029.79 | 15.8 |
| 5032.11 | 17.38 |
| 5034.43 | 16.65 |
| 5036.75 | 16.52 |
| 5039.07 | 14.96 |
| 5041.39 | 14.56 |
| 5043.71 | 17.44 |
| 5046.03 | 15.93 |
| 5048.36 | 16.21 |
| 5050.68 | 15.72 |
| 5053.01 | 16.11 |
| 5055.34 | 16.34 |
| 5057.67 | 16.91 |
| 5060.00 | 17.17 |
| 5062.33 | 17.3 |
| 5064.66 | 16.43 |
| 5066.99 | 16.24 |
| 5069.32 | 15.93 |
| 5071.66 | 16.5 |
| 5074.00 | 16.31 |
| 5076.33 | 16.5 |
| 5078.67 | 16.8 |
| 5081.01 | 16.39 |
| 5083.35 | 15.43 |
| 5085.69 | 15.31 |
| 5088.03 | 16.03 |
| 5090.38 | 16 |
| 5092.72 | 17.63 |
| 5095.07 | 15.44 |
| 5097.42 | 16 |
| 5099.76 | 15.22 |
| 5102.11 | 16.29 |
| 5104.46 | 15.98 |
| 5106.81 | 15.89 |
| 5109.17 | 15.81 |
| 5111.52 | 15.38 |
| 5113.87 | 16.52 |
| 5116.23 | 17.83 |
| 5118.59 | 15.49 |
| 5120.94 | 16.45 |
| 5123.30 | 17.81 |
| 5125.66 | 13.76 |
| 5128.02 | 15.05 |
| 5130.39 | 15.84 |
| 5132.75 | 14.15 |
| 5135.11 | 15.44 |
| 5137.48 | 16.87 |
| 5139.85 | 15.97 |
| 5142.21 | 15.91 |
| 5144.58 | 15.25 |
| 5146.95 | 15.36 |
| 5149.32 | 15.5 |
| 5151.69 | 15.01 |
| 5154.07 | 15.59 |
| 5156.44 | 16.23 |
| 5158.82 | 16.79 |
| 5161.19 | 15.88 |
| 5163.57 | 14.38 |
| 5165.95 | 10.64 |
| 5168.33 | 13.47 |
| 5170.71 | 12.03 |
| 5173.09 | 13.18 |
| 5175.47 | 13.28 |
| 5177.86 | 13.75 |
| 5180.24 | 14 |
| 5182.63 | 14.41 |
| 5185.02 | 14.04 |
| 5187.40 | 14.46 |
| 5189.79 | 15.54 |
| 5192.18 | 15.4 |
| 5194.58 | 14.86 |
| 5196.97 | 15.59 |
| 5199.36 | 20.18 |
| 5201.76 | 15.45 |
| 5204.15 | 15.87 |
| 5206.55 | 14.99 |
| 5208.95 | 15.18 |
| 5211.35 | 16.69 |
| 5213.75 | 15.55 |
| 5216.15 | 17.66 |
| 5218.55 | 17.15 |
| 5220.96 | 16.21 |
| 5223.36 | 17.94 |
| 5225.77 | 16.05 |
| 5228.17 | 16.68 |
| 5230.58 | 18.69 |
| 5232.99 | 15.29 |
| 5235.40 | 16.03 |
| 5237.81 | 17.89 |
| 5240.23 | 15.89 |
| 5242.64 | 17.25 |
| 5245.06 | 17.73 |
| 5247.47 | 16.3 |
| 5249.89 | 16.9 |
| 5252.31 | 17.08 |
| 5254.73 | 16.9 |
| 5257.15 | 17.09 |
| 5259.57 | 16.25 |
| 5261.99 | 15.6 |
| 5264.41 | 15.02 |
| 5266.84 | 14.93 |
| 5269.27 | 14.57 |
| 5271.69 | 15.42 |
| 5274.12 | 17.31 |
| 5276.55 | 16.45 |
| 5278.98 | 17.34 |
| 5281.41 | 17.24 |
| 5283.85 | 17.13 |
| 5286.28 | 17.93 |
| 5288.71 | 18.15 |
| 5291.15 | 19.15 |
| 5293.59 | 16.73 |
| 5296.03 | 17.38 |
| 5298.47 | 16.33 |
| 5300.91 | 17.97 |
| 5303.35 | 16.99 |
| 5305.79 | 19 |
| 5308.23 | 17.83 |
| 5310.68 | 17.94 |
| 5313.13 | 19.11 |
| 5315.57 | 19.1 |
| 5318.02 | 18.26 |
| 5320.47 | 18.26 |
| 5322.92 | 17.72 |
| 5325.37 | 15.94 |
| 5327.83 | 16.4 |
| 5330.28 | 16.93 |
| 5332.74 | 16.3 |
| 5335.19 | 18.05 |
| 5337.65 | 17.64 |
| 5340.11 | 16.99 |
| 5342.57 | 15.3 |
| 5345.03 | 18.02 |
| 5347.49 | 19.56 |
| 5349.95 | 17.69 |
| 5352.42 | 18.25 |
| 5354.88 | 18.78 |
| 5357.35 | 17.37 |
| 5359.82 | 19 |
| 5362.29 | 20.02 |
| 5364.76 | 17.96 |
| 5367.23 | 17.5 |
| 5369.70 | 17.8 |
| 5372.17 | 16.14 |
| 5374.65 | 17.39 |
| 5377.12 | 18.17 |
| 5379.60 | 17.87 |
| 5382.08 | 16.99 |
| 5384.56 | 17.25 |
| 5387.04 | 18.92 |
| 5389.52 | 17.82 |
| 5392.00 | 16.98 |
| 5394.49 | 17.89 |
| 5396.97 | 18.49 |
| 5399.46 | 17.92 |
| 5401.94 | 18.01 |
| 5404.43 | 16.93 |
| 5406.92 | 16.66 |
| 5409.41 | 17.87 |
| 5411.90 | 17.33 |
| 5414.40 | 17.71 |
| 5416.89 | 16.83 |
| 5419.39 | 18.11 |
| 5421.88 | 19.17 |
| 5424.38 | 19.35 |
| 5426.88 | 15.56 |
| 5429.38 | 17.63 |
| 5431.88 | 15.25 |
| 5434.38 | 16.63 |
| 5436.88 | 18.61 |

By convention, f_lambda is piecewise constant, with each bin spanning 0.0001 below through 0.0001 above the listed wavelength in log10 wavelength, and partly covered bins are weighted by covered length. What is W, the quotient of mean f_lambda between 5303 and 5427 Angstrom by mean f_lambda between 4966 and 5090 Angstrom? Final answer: 1.1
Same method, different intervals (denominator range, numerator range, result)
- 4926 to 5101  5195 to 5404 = 1.05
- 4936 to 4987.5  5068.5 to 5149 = 0.94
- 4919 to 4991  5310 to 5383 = 1.04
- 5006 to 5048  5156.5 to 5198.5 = 0.90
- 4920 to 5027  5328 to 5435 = 1.06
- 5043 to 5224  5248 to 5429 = 1.11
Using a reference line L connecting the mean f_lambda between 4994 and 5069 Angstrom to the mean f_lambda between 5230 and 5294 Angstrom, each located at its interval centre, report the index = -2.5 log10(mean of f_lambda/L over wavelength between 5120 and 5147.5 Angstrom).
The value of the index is 0.05 mag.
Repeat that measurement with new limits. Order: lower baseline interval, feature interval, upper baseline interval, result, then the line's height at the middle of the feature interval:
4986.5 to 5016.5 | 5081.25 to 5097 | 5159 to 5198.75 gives -0.06 mag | 15.2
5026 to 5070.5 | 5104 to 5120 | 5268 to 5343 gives 0.03 mag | 16.6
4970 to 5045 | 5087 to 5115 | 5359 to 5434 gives 0.03 mag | 16.5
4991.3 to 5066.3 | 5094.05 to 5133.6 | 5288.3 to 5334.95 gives 0.05 mag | 16.6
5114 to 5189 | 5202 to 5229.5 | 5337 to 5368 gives -0.03 mag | 16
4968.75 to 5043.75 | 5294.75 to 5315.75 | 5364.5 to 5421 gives -0.04 mag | 17.3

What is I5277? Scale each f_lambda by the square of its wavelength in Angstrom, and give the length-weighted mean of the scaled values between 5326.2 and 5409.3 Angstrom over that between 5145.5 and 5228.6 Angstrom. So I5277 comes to 1.2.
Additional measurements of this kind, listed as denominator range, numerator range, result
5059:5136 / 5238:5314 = 1.13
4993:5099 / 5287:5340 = 1.21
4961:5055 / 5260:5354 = 1.20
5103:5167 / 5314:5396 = 1.24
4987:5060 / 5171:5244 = 1.06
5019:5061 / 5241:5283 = 1.11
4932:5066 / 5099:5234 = 1.01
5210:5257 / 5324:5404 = 1.10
